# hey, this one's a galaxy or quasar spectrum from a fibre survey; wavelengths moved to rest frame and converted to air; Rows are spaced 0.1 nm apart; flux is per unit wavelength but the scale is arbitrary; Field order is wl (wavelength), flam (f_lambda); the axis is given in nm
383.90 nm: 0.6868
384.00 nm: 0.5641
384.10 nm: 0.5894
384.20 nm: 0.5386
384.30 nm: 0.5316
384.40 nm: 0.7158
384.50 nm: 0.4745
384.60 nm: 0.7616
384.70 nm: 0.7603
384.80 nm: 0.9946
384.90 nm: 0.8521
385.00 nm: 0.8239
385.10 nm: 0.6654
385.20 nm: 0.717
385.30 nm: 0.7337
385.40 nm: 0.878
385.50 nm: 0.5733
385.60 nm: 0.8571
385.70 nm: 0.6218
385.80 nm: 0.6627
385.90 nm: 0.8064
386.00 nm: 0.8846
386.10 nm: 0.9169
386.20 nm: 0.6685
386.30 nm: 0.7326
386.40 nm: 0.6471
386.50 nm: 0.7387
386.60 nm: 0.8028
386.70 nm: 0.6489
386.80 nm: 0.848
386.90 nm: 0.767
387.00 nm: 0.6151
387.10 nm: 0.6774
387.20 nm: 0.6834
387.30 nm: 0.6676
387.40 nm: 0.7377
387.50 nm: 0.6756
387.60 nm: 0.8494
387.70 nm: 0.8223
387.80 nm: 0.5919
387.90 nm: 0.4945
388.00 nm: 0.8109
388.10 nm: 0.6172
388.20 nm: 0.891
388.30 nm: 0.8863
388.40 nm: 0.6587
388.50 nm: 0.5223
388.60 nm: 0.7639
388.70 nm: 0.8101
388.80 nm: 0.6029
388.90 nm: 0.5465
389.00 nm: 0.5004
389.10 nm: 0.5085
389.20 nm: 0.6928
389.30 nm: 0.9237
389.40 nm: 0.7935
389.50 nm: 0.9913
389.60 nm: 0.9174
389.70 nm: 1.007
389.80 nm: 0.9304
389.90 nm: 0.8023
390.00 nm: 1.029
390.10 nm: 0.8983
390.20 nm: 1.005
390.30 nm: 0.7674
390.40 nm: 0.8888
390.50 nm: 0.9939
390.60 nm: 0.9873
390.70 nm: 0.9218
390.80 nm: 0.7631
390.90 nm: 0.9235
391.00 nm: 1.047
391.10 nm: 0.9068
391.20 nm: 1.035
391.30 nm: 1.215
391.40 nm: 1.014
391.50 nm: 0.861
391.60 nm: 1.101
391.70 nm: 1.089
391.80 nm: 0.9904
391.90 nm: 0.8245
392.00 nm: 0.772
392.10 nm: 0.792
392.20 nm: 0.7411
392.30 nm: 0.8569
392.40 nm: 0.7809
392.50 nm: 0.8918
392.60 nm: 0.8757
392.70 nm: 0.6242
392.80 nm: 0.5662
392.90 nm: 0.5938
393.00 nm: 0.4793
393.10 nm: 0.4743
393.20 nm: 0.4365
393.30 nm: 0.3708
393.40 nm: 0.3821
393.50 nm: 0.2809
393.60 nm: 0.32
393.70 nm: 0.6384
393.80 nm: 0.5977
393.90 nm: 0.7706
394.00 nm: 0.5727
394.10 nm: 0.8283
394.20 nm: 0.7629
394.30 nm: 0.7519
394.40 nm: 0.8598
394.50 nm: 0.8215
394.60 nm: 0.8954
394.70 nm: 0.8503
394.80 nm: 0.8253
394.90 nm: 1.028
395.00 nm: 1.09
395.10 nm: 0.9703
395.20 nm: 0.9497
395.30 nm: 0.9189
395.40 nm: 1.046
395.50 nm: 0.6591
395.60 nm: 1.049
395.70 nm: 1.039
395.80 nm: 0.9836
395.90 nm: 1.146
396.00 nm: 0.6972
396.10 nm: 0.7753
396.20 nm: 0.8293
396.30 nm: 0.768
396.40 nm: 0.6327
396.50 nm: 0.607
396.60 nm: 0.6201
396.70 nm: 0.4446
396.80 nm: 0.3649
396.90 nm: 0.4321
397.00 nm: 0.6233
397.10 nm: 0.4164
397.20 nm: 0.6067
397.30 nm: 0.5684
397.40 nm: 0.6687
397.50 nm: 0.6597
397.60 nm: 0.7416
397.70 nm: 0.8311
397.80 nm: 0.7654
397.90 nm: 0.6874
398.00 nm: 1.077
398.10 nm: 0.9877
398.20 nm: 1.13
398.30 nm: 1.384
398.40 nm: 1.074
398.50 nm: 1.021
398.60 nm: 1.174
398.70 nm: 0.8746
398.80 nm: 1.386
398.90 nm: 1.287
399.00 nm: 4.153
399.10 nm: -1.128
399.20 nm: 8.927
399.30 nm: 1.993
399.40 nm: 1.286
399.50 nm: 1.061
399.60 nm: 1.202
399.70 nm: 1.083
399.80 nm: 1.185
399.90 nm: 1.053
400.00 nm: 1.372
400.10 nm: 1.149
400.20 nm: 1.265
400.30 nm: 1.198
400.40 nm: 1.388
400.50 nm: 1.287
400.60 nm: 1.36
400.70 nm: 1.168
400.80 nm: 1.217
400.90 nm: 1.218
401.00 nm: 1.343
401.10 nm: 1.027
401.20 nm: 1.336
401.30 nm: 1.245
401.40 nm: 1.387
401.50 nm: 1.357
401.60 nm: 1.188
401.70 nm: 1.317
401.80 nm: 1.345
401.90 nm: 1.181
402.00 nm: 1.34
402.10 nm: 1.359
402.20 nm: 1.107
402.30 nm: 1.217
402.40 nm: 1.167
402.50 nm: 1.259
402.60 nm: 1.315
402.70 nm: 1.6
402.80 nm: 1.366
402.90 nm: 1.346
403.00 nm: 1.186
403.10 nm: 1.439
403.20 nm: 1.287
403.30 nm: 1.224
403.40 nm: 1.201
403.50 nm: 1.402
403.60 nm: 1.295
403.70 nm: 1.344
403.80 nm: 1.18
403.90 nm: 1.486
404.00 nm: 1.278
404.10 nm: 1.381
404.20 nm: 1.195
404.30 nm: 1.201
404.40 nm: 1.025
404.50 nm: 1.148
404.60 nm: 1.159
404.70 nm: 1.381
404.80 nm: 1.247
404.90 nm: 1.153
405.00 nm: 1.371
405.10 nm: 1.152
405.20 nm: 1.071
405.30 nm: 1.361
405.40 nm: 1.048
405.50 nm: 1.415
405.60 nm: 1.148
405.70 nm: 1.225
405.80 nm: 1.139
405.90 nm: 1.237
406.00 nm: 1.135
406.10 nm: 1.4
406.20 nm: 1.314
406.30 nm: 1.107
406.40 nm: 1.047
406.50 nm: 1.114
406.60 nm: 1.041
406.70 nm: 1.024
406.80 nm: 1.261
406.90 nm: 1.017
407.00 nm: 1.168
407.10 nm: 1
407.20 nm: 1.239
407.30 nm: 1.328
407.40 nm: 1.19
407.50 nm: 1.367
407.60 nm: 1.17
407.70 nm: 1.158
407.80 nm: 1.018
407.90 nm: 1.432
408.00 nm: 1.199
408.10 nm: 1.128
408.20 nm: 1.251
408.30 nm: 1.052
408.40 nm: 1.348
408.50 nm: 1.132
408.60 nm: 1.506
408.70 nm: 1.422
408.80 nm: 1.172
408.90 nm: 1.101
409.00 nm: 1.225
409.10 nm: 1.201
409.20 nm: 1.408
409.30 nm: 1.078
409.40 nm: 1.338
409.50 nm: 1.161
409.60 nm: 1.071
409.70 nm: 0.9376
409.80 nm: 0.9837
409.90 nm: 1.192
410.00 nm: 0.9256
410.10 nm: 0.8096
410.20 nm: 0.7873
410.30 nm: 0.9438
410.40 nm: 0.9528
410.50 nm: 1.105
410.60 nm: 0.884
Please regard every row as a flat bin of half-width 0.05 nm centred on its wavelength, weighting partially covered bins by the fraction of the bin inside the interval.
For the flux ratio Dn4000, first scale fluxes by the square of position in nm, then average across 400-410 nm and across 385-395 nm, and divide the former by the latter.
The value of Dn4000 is 1.73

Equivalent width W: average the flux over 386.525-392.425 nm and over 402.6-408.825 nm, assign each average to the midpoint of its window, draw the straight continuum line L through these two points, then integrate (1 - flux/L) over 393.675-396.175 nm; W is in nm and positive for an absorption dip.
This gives 0.25 nm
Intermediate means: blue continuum 0.818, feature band 0.863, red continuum 1.23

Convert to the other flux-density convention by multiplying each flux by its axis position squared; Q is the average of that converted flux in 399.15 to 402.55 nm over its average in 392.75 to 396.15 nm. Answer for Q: 2.05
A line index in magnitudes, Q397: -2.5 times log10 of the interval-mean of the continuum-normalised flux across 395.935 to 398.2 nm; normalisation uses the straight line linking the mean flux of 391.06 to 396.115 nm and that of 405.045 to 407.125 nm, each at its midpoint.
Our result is 0.30 mag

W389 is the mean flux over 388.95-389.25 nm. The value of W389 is 0.567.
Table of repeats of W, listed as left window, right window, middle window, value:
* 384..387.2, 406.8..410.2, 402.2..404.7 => -0.485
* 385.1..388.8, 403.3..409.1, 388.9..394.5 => 0.367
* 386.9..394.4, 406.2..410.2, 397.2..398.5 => 0.072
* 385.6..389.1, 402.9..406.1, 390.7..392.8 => -0.129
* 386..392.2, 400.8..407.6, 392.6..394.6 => 0.725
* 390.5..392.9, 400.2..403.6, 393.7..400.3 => 0.380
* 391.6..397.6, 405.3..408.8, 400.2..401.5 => -0.405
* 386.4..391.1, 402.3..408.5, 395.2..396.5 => 0.134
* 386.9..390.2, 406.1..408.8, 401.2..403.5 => -0.468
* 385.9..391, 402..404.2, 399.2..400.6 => -0.428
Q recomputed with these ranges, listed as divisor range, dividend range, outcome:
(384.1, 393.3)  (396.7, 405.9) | 1.72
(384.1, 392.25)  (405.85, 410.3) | 1.62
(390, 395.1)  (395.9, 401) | 1.49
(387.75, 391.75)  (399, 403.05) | 1.81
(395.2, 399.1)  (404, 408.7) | 1.40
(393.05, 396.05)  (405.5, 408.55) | 1.64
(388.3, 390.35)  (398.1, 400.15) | 2.16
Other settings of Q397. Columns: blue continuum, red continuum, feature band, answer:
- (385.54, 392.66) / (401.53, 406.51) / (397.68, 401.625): -0.24 mag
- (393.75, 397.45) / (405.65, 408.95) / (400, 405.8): -0.22 mag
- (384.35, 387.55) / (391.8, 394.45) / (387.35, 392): -0.21 mag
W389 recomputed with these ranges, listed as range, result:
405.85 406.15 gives 1.26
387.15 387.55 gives 0.691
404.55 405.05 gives 1.26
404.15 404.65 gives 1.15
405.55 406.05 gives 1.18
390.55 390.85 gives 0.891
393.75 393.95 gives 0.684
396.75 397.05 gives 0.473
